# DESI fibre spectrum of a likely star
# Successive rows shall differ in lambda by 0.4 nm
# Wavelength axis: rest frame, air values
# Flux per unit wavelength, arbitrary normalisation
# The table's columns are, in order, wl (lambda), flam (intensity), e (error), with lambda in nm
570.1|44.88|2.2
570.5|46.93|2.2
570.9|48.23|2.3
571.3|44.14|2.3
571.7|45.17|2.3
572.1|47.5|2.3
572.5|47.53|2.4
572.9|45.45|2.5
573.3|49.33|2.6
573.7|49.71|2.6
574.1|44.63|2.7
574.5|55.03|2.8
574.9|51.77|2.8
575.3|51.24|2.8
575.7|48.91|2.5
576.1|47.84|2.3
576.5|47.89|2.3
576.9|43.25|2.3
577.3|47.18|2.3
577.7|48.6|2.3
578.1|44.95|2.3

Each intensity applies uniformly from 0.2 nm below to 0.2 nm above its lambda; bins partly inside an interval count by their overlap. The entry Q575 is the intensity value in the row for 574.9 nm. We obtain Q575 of 51.77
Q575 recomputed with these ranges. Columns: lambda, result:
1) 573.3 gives 49.33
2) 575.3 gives 51.24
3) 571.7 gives 45.17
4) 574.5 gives 55.03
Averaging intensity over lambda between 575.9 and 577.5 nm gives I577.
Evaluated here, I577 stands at 46.5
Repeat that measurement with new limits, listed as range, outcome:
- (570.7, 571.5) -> 46.2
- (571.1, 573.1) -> 46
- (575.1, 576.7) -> 49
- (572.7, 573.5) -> 47.4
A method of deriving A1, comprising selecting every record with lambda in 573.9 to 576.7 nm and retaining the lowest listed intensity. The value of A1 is 44.63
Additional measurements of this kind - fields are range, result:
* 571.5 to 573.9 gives 45.17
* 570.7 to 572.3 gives 44.14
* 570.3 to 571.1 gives 46.93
